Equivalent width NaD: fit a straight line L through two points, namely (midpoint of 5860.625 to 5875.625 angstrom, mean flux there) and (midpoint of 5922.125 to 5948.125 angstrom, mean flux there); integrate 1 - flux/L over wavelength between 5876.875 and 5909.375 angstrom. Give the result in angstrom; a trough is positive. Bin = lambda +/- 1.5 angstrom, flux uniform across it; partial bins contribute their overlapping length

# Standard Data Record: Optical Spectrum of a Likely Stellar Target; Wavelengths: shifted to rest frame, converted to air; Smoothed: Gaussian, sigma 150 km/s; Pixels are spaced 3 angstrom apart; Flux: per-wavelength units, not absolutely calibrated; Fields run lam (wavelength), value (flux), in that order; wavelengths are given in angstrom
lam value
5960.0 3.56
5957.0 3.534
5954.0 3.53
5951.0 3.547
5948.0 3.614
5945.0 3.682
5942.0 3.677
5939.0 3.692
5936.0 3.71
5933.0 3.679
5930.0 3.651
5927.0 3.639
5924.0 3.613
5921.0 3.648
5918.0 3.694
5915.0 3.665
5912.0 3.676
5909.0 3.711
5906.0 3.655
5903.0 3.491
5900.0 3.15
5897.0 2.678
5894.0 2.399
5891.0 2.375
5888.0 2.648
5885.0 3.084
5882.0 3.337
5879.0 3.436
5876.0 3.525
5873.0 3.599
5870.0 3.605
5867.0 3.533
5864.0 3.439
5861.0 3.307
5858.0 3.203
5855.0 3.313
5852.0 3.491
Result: 4.5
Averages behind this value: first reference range 3.51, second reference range 3.66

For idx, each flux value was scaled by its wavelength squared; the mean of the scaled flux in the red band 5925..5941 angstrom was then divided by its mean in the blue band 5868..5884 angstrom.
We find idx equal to 1.07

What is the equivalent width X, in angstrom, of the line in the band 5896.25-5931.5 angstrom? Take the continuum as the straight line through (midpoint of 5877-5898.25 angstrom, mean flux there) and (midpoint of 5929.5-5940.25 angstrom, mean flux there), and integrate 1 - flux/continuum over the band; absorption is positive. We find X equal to -2.32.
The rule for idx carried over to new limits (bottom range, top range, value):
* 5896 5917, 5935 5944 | 1.08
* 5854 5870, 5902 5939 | 1.10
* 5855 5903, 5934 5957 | 1.17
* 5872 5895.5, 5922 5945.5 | 1.23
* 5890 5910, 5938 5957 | 1.20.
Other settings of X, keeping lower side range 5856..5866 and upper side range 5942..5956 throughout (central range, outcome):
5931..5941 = -0.4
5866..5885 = -0.6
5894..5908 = 1.1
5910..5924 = -0.7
